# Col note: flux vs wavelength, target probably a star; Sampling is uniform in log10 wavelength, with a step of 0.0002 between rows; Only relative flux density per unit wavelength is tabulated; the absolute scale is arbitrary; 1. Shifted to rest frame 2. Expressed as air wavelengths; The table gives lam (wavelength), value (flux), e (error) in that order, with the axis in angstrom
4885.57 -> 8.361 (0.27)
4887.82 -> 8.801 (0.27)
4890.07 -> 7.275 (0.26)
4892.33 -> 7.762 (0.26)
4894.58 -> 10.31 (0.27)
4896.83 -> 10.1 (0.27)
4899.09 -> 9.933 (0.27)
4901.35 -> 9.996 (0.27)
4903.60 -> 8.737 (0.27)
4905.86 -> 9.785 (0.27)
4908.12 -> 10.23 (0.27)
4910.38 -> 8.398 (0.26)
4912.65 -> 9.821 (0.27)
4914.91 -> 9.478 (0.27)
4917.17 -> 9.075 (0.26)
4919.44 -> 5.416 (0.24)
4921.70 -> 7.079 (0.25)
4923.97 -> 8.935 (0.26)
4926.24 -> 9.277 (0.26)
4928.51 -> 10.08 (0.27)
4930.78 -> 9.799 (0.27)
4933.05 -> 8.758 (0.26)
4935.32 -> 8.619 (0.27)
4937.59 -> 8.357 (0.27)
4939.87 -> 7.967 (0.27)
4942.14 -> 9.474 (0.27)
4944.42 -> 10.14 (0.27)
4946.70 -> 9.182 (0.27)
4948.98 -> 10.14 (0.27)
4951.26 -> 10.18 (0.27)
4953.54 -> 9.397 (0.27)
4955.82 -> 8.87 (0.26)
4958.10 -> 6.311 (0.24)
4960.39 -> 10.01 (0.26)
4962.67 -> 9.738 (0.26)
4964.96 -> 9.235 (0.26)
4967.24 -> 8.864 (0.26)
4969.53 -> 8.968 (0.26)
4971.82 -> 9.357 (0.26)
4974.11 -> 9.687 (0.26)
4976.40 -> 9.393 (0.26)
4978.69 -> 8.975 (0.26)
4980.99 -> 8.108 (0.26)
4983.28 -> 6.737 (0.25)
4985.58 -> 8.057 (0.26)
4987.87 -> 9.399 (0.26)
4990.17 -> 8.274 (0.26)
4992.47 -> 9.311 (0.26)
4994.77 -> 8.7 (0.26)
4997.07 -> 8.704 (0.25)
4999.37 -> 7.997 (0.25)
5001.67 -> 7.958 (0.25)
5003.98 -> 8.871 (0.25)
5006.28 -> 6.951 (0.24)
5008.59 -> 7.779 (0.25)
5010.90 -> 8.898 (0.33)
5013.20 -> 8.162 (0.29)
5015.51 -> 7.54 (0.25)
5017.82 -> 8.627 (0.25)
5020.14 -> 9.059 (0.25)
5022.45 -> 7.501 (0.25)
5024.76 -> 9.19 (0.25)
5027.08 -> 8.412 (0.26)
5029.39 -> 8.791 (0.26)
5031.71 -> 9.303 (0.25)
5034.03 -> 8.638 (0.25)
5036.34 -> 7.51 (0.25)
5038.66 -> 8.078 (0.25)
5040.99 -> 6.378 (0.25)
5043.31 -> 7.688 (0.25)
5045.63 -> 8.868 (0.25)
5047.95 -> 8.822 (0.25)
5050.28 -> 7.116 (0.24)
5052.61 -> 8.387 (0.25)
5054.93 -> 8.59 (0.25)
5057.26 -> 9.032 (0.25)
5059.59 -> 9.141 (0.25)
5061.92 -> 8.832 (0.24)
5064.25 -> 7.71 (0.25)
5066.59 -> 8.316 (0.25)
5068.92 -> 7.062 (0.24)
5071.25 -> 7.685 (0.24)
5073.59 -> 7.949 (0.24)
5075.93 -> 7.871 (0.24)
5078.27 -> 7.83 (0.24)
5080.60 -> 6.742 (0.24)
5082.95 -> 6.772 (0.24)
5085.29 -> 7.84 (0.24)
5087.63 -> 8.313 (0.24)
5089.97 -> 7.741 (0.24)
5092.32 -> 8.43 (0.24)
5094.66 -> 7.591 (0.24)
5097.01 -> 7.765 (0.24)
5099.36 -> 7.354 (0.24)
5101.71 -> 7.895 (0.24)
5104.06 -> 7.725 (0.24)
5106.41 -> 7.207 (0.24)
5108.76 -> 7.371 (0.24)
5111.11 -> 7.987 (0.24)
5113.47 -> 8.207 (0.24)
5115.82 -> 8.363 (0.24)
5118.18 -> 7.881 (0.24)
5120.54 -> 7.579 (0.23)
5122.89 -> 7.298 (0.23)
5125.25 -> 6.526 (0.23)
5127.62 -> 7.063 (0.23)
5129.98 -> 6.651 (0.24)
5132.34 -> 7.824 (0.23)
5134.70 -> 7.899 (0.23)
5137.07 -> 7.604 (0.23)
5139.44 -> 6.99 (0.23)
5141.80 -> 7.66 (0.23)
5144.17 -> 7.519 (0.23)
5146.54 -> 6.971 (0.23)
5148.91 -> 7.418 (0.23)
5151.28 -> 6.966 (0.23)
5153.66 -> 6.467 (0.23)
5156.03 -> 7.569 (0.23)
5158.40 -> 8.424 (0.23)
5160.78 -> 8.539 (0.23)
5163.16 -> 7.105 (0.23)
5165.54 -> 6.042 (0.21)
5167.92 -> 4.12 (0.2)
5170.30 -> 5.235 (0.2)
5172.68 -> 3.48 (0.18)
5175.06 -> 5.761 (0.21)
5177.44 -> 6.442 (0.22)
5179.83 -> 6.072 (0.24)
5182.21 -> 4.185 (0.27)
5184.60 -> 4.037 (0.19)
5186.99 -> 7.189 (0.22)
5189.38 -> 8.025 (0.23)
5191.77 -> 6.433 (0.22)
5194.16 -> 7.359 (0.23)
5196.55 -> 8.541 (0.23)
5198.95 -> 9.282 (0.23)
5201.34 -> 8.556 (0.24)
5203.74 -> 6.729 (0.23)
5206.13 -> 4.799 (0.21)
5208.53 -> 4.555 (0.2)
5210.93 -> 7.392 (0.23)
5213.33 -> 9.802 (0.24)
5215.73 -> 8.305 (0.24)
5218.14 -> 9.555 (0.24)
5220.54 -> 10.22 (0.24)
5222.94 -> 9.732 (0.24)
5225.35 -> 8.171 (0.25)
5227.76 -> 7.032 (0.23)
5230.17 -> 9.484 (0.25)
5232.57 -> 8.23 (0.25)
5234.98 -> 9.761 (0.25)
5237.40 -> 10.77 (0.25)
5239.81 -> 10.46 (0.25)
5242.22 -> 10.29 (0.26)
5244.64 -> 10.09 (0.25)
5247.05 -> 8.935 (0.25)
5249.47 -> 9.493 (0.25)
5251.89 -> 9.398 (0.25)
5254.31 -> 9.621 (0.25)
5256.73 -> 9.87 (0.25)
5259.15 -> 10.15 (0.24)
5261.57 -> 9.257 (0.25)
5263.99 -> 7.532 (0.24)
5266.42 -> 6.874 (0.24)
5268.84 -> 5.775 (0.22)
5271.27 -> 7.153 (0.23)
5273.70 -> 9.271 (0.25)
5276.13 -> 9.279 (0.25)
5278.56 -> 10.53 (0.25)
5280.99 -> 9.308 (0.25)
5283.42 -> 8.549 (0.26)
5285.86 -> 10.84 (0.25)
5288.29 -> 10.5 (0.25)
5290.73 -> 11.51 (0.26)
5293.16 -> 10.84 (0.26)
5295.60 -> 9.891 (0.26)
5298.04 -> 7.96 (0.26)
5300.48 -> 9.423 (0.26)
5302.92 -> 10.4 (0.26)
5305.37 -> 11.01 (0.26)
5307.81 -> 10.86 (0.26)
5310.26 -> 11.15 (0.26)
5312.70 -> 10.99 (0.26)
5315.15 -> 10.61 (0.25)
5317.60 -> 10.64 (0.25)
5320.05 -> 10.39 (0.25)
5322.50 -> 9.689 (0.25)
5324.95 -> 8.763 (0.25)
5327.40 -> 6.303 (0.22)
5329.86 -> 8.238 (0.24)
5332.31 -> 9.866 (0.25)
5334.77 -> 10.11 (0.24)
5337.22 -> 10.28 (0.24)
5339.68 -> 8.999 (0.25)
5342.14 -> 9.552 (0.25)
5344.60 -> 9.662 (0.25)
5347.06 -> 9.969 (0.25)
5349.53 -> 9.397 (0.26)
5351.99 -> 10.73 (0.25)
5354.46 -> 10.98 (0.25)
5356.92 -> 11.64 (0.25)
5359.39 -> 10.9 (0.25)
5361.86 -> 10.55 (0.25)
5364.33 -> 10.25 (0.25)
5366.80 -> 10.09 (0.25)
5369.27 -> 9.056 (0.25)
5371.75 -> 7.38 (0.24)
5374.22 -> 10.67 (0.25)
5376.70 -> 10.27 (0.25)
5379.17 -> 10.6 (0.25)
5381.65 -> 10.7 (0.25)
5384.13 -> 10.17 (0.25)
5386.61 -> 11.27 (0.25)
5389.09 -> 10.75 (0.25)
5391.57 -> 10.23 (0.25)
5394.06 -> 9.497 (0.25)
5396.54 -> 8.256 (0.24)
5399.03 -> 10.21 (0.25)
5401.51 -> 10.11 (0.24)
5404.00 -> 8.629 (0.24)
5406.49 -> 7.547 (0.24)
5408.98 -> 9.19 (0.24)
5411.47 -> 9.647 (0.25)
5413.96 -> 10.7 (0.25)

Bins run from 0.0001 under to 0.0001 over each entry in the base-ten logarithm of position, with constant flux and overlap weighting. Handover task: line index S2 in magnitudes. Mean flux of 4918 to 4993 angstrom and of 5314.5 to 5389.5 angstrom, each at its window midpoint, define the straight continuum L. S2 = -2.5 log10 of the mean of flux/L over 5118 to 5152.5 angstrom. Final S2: 0.27 mag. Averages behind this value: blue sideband 8.85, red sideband 9.94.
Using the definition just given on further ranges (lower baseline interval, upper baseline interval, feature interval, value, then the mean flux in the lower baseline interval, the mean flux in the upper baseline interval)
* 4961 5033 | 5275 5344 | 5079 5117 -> 0.170 mag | 8.61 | 9.87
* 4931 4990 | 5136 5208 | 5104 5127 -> -0.043 mag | 8.96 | 6.7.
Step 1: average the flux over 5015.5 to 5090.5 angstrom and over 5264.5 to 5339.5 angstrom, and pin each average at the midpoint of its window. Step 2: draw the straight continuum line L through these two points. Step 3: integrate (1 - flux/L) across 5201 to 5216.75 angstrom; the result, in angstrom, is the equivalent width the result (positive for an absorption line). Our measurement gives 3.4 angstrom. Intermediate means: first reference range 8.11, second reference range 9.54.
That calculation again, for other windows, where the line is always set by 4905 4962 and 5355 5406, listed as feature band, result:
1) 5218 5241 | 0.84 angstrom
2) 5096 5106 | 1.85 angstrom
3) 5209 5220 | 1.23 angstrom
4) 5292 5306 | -0.03 angstrom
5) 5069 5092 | 4.18 angstrom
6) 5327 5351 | 1.41 angstrom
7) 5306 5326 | -1.08 angstrom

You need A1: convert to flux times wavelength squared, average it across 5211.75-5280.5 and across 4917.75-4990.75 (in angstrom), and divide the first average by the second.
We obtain 1.15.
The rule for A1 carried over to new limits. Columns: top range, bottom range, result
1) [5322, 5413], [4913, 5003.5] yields 1.29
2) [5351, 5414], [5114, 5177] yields 1.57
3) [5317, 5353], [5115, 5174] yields 1.46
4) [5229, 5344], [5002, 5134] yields 1.31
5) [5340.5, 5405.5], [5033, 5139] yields 1.44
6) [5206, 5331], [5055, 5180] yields 1.33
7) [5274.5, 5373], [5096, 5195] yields 1.53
